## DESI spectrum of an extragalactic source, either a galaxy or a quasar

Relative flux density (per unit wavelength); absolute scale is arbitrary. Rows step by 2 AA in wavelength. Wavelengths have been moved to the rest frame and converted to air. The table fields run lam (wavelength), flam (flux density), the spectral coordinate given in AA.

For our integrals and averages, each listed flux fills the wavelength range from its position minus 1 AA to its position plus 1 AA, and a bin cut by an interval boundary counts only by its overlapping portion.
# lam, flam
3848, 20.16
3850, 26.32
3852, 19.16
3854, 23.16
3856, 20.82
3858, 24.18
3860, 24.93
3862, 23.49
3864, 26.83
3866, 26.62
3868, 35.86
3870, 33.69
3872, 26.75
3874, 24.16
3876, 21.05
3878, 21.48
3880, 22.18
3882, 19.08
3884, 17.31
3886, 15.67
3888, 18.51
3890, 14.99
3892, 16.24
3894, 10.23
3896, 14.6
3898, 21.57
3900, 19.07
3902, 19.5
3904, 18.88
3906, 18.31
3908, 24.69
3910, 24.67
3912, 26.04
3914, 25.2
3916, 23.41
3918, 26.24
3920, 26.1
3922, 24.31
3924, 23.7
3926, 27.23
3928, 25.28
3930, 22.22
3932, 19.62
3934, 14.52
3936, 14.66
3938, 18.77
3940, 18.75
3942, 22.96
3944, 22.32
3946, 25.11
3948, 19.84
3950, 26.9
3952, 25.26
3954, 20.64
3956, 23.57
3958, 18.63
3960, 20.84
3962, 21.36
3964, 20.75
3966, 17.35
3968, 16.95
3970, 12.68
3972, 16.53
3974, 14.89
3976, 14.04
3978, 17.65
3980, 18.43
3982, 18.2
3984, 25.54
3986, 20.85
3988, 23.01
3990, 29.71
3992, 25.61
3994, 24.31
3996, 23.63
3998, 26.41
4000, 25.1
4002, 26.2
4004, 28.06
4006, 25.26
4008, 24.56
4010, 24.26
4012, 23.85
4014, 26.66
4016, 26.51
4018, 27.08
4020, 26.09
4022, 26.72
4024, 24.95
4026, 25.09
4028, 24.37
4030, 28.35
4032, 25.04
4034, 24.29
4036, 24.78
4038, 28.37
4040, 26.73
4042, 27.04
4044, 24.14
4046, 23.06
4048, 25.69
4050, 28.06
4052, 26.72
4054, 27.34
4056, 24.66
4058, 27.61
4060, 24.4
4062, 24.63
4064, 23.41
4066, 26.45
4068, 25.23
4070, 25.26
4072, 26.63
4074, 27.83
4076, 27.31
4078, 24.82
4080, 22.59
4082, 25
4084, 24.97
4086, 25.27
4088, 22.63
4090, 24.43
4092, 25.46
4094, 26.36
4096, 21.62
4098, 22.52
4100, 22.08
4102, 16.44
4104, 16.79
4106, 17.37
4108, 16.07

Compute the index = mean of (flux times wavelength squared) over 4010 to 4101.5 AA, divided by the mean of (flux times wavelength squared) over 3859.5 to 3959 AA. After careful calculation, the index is 1.24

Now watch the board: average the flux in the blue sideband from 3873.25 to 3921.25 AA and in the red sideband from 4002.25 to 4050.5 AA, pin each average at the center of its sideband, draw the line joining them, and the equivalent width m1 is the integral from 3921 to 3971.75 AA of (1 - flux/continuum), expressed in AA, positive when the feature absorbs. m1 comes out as 3.3 AA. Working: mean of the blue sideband 20.4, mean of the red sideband 25.8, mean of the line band 20.9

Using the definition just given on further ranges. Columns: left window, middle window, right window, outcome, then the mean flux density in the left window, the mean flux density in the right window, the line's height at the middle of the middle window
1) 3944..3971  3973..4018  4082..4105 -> -4.3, 20.8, 22.7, 21.3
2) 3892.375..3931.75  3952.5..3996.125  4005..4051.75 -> 6.9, 22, 25.7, 24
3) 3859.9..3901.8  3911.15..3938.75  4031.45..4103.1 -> -0.5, 21.5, 25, 22.3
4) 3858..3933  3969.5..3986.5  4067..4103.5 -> 4.0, 22.4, 24.1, 23.2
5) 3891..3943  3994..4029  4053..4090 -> -2.8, 21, 25.3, 23.6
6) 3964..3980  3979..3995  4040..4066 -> -4.6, 16.2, 25.6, 18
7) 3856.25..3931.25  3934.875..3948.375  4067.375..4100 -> 1.6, 22.5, 24.8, 23.1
